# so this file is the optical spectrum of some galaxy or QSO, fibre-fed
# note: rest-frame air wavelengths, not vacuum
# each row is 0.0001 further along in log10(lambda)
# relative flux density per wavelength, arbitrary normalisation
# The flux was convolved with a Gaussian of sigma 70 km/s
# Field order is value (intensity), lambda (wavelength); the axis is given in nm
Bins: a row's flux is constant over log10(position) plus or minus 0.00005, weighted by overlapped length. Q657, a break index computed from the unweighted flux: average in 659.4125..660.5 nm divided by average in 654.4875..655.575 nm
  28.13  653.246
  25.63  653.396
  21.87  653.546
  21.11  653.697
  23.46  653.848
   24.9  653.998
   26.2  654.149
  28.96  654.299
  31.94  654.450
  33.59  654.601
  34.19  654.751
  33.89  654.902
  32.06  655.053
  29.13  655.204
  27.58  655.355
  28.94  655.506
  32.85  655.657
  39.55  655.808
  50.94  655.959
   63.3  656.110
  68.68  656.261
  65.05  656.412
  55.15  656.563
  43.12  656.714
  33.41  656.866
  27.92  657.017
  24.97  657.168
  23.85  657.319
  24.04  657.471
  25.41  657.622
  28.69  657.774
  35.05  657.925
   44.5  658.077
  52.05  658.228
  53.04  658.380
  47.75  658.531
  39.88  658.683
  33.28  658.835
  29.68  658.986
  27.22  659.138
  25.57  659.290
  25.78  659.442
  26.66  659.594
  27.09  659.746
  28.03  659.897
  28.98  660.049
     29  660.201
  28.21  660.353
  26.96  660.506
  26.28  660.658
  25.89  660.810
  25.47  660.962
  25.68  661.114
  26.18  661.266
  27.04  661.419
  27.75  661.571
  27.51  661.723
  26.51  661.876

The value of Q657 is 0.9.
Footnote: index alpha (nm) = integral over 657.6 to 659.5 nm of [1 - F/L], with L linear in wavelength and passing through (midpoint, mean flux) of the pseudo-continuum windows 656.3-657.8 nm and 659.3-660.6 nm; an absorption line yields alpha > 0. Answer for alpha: -0.28 nm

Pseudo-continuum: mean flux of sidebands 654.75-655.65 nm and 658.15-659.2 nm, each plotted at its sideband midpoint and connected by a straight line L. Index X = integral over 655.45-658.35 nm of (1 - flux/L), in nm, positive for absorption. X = -0.447 nm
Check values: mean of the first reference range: 30.8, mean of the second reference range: 40.6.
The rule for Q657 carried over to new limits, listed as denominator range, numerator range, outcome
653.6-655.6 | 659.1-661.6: 0.93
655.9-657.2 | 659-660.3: 0.56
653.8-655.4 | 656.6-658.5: 1.19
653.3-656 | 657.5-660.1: 1.13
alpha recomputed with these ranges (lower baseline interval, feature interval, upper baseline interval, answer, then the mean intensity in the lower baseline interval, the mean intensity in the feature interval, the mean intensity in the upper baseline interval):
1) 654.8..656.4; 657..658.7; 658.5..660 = -0.07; 41.5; 35.7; 30.6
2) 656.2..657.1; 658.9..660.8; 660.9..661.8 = 0.34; 48.4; 27.4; 26.6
